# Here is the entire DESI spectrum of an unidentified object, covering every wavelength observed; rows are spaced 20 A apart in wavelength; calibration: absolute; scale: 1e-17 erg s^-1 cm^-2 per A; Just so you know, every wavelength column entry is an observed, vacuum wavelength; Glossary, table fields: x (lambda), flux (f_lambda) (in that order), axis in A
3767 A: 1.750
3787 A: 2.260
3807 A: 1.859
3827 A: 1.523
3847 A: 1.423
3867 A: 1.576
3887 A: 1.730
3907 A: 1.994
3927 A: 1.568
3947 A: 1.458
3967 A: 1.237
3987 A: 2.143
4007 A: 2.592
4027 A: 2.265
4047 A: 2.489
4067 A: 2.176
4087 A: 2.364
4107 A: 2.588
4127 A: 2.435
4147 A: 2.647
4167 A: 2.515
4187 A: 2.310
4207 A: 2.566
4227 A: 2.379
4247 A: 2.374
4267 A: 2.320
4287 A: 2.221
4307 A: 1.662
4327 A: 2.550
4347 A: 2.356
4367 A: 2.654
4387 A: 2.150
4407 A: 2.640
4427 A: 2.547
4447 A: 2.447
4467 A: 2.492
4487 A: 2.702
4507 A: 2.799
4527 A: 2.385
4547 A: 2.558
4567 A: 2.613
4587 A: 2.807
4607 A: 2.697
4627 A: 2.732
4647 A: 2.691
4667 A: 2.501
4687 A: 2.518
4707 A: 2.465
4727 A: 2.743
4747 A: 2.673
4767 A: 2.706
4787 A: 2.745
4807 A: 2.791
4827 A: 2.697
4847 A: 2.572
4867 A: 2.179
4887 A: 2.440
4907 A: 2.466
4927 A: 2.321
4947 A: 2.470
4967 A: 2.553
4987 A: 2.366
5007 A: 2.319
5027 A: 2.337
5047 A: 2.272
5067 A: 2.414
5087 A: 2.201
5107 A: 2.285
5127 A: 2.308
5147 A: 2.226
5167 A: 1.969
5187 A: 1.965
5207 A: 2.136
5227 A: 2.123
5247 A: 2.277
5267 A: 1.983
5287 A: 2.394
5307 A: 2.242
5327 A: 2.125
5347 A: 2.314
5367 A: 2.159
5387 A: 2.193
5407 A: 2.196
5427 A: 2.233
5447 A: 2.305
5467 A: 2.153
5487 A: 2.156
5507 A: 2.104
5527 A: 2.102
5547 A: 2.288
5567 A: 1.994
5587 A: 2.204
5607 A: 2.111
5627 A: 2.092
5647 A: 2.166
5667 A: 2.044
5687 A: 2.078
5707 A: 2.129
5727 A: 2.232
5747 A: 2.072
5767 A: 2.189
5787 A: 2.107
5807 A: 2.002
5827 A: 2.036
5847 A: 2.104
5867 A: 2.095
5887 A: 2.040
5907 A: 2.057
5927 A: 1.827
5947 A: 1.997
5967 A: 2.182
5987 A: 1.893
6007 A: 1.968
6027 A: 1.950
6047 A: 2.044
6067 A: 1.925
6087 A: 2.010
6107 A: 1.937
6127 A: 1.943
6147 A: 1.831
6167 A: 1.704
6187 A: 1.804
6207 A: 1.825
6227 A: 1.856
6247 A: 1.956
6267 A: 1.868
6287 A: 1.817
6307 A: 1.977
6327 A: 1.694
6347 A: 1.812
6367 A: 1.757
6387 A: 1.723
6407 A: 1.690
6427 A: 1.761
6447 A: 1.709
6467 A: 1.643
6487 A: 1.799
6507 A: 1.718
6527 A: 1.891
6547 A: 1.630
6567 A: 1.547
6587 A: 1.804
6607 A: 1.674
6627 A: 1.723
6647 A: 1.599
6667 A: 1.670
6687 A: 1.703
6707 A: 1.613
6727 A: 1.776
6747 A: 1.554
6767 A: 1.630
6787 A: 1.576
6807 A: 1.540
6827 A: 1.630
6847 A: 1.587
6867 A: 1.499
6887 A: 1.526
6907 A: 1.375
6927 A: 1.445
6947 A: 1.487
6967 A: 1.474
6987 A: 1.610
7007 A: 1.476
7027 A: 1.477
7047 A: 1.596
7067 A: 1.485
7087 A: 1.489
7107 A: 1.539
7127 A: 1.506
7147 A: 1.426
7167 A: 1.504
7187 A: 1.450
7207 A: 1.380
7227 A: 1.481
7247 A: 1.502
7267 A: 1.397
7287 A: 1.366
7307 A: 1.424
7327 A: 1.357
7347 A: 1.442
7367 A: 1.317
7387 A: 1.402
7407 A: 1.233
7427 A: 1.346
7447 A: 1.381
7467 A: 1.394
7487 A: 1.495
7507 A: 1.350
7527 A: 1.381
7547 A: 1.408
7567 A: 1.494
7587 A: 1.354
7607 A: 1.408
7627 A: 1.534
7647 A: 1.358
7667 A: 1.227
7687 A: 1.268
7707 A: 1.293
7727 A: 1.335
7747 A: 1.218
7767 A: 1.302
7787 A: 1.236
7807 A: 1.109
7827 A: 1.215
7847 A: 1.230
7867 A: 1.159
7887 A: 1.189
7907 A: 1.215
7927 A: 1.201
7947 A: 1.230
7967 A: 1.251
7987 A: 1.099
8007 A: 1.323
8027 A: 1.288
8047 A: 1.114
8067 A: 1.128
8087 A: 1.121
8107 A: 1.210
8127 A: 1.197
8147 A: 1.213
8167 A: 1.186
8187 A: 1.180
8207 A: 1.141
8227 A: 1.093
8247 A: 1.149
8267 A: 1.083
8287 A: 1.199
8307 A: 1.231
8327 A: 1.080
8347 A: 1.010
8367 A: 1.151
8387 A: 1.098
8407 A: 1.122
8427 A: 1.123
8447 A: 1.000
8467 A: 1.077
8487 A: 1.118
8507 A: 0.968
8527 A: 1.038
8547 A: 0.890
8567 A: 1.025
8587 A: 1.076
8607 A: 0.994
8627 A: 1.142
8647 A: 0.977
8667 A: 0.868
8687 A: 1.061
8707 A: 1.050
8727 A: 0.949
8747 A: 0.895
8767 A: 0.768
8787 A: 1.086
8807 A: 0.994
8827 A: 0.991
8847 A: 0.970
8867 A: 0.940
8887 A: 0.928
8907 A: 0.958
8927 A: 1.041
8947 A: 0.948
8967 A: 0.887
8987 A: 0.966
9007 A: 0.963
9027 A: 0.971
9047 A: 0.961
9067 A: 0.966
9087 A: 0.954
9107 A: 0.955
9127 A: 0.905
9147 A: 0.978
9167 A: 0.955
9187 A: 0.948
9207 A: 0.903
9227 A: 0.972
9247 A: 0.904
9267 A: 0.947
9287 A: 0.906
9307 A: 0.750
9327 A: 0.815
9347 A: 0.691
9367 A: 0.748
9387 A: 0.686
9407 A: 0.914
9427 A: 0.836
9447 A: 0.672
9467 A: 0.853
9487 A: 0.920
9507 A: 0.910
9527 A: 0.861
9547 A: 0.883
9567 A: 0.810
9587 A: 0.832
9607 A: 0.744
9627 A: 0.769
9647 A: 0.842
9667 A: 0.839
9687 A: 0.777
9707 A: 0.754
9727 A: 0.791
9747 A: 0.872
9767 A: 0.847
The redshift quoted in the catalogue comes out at 0.000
